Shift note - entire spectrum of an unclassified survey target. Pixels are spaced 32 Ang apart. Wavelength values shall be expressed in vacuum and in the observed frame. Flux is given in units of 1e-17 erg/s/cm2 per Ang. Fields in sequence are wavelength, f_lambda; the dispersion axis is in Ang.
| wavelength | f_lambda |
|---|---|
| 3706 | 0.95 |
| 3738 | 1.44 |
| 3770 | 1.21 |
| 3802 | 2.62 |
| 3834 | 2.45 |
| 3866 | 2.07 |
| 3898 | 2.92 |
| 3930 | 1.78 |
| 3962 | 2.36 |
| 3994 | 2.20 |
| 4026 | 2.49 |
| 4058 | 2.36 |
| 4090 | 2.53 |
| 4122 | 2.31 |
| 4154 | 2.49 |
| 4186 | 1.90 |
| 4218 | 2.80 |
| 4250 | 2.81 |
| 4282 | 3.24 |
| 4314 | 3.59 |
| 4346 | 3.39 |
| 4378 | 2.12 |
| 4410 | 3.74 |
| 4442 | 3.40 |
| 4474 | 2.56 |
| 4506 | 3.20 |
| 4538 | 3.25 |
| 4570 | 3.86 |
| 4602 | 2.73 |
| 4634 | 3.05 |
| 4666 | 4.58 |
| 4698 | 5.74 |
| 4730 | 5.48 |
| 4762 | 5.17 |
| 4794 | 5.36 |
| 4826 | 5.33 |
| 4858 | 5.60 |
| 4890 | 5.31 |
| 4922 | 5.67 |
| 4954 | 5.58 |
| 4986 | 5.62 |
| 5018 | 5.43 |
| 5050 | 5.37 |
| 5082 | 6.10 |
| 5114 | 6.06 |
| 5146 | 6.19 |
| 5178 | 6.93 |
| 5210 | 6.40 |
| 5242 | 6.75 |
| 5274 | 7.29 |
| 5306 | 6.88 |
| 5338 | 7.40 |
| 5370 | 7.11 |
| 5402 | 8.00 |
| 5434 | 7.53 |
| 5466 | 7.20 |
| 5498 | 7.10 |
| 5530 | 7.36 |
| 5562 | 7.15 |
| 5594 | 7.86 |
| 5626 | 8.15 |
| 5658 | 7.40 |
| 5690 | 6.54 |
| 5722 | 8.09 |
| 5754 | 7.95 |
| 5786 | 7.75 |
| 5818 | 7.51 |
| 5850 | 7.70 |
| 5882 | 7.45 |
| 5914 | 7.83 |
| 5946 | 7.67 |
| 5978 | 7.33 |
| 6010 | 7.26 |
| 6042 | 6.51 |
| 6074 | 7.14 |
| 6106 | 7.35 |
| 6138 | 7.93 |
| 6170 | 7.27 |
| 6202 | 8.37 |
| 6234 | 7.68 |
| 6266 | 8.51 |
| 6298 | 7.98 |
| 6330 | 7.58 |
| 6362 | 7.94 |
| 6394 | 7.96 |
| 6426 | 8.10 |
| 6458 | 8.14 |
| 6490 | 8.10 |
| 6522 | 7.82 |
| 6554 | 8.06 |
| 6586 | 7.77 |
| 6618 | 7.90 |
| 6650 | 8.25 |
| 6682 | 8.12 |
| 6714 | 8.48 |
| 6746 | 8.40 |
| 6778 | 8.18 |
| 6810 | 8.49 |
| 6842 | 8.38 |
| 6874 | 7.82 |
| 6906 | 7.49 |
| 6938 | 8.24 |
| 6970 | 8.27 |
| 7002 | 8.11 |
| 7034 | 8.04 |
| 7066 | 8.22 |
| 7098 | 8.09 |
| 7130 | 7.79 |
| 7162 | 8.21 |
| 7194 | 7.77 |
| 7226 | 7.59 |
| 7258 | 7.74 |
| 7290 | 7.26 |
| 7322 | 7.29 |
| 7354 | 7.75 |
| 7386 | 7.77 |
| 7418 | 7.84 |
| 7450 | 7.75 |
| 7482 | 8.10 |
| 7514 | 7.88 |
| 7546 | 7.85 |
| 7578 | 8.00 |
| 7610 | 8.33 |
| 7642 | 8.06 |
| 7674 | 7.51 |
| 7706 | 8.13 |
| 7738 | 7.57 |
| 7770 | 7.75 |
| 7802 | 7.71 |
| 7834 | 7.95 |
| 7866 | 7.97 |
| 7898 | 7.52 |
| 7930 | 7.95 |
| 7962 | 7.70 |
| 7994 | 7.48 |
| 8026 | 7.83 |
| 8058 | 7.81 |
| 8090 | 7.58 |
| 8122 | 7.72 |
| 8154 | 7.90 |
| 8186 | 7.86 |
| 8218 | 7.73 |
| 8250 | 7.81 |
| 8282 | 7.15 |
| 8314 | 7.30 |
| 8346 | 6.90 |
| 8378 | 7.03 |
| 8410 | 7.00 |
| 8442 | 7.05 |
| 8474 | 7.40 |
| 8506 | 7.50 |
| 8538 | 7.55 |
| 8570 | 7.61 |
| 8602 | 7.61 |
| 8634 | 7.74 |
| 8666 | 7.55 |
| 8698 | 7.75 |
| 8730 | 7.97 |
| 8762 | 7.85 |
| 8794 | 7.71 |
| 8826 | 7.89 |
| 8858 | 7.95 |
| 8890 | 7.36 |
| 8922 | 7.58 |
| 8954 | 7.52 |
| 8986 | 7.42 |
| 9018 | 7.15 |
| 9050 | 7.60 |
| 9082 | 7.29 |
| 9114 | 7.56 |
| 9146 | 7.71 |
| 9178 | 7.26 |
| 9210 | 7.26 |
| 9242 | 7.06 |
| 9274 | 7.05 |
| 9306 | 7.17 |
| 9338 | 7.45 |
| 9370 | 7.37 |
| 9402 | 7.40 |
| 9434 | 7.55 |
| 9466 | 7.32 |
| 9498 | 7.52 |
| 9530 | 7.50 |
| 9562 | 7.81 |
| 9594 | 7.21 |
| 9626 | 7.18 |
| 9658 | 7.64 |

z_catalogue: 0.169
